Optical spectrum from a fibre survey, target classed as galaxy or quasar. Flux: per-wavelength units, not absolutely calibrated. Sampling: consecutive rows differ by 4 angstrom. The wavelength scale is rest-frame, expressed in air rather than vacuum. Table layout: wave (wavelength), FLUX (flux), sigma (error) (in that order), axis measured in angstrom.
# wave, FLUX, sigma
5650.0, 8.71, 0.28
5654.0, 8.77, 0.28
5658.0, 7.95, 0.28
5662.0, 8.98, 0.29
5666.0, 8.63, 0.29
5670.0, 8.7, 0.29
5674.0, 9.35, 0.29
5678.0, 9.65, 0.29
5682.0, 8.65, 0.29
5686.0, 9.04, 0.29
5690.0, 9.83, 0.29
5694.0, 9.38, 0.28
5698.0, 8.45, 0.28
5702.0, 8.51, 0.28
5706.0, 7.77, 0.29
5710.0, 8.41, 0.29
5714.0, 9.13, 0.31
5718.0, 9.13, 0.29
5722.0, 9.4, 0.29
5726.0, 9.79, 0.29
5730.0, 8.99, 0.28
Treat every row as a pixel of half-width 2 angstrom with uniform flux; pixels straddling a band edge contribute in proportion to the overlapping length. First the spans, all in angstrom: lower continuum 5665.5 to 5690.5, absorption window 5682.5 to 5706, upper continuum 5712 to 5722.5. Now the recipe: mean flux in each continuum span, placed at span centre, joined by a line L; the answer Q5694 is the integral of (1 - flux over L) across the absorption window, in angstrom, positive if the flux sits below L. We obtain 0.6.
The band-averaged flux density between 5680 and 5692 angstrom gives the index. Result 9.17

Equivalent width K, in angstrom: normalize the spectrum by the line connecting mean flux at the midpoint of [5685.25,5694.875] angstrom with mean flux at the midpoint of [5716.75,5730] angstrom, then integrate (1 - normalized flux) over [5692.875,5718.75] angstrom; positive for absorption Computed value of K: 2.2 angstrom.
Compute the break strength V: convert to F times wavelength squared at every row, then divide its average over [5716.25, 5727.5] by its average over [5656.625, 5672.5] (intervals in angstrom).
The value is 1.12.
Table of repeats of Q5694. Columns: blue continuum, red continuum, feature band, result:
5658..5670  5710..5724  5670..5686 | -0.7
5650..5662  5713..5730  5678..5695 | -0.7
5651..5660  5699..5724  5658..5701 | -2.4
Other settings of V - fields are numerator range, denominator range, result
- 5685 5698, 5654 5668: 1.10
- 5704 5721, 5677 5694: 0.94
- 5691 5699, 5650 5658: 1.08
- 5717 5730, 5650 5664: 1.12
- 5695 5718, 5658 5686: 0.97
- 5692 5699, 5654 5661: 1.09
